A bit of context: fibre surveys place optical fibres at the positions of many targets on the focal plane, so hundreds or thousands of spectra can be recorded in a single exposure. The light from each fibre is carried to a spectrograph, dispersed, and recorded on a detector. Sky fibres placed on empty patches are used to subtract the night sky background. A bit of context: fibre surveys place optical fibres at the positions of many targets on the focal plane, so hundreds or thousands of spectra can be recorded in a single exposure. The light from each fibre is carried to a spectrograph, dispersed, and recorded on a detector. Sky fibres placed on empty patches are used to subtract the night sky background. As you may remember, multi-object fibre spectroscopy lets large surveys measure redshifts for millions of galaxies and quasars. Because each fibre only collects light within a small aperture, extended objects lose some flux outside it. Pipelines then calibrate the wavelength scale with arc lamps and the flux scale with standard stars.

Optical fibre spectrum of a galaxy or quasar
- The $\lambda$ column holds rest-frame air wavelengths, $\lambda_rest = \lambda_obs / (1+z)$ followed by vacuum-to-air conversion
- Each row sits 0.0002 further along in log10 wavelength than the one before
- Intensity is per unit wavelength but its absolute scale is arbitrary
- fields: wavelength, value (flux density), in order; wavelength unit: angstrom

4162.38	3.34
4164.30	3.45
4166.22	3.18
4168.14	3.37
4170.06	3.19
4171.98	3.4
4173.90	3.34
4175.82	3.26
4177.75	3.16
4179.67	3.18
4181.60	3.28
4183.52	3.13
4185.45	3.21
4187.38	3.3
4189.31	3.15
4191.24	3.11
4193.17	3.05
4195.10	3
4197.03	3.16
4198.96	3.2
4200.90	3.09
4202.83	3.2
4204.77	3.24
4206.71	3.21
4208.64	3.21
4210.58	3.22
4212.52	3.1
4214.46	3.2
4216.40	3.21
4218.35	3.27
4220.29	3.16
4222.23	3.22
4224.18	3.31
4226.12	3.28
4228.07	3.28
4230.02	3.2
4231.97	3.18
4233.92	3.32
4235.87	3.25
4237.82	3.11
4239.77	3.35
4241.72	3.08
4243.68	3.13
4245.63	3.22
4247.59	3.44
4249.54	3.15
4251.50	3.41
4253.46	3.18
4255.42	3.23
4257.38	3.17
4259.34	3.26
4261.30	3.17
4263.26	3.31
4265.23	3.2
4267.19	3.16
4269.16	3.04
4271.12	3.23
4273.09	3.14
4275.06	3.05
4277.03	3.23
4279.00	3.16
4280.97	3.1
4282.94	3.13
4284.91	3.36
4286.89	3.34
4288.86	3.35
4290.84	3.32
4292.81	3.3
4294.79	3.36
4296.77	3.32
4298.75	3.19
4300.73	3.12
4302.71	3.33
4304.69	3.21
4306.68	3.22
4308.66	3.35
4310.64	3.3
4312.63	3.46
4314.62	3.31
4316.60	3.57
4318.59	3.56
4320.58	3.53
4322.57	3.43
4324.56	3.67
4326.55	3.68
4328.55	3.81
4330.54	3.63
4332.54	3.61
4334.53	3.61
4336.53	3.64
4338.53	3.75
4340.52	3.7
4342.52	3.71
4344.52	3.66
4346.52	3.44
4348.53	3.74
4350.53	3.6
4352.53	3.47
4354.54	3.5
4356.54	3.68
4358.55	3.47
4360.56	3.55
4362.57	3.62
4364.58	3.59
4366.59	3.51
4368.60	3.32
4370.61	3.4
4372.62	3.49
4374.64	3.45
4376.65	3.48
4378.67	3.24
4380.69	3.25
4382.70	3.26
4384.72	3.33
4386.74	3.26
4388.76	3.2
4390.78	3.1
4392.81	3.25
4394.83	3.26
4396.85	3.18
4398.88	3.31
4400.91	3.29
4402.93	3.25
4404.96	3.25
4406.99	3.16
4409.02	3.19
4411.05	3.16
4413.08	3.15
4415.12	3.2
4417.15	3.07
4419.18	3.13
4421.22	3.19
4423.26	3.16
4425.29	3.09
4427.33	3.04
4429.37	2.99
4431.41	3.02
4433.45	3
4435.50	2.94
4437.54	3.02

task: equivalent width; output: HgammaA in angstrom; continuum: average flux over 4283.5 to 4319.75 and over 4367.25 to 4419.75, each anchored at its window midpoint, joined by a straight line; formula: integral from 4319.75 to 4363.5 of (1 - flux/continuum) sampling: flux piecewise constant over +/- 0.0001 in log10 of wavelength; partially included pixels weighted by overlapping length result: -4.2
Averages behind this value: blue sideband 3.33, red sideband 3.26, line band 3.61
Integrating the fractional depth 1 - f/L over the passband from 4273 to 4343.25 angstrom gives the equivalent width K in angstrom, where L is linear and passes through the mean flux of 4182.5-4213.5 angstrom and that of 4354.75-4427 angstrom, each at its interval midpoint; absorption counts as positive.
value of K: -3.60 angstrom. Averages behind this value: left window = 3.16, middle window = 3.41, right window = 3.3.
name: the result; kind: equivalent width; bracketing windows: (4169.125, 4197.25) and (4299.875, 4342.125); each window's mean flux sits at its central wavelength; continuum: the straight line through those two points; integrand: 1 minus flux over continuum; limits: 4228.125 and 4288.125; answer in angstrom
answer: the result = 2.7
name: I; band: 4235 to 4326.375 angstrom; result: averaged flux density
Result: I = 3.28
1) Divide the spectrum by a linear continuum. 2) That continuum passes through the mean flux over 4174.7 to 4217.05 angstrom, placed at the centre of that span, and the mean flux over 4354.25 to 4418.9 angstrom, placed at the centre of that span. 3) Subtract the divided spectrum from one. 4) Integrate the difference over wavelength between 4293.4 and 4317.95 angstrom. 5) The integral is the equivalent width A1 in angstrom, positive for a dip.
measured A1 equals -0.4 angstrom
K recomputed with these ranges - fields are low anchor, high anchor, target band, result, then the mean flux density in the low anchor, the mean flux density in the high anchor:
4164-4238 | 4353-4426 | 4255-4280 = 0.5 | 3.21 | 3.31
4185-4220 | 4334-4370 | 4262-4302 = 2.0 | 3.17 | 3.58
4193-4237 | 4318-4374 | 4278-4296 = 0.7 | 3.2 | 3.58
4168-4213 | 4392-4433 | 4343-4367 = -3.0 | 3.2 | 3.16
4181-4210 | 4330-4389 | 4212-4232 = 0.0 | 3.17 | 3.51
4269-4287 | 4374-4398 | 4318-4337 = -2.4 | 3.18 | 3.27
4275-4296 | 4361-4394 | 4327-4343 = -1.8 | 3.26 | 3.36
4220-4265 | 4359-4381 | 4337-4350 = -1.0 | 3.24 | 3.45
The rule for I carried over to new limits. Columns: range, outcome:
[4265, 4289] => 3.19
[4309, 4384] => 3.53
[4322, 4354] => 3.63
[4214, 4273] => 3.22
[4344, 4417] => 3.36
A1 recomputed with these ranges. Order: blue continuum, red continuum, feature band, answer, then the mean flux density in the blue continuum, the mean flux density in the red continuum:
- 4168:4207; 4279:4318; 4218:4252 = 0.0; 3.2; 3.3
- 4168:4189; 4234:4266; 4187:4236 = 0.7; 3.25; 3.23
